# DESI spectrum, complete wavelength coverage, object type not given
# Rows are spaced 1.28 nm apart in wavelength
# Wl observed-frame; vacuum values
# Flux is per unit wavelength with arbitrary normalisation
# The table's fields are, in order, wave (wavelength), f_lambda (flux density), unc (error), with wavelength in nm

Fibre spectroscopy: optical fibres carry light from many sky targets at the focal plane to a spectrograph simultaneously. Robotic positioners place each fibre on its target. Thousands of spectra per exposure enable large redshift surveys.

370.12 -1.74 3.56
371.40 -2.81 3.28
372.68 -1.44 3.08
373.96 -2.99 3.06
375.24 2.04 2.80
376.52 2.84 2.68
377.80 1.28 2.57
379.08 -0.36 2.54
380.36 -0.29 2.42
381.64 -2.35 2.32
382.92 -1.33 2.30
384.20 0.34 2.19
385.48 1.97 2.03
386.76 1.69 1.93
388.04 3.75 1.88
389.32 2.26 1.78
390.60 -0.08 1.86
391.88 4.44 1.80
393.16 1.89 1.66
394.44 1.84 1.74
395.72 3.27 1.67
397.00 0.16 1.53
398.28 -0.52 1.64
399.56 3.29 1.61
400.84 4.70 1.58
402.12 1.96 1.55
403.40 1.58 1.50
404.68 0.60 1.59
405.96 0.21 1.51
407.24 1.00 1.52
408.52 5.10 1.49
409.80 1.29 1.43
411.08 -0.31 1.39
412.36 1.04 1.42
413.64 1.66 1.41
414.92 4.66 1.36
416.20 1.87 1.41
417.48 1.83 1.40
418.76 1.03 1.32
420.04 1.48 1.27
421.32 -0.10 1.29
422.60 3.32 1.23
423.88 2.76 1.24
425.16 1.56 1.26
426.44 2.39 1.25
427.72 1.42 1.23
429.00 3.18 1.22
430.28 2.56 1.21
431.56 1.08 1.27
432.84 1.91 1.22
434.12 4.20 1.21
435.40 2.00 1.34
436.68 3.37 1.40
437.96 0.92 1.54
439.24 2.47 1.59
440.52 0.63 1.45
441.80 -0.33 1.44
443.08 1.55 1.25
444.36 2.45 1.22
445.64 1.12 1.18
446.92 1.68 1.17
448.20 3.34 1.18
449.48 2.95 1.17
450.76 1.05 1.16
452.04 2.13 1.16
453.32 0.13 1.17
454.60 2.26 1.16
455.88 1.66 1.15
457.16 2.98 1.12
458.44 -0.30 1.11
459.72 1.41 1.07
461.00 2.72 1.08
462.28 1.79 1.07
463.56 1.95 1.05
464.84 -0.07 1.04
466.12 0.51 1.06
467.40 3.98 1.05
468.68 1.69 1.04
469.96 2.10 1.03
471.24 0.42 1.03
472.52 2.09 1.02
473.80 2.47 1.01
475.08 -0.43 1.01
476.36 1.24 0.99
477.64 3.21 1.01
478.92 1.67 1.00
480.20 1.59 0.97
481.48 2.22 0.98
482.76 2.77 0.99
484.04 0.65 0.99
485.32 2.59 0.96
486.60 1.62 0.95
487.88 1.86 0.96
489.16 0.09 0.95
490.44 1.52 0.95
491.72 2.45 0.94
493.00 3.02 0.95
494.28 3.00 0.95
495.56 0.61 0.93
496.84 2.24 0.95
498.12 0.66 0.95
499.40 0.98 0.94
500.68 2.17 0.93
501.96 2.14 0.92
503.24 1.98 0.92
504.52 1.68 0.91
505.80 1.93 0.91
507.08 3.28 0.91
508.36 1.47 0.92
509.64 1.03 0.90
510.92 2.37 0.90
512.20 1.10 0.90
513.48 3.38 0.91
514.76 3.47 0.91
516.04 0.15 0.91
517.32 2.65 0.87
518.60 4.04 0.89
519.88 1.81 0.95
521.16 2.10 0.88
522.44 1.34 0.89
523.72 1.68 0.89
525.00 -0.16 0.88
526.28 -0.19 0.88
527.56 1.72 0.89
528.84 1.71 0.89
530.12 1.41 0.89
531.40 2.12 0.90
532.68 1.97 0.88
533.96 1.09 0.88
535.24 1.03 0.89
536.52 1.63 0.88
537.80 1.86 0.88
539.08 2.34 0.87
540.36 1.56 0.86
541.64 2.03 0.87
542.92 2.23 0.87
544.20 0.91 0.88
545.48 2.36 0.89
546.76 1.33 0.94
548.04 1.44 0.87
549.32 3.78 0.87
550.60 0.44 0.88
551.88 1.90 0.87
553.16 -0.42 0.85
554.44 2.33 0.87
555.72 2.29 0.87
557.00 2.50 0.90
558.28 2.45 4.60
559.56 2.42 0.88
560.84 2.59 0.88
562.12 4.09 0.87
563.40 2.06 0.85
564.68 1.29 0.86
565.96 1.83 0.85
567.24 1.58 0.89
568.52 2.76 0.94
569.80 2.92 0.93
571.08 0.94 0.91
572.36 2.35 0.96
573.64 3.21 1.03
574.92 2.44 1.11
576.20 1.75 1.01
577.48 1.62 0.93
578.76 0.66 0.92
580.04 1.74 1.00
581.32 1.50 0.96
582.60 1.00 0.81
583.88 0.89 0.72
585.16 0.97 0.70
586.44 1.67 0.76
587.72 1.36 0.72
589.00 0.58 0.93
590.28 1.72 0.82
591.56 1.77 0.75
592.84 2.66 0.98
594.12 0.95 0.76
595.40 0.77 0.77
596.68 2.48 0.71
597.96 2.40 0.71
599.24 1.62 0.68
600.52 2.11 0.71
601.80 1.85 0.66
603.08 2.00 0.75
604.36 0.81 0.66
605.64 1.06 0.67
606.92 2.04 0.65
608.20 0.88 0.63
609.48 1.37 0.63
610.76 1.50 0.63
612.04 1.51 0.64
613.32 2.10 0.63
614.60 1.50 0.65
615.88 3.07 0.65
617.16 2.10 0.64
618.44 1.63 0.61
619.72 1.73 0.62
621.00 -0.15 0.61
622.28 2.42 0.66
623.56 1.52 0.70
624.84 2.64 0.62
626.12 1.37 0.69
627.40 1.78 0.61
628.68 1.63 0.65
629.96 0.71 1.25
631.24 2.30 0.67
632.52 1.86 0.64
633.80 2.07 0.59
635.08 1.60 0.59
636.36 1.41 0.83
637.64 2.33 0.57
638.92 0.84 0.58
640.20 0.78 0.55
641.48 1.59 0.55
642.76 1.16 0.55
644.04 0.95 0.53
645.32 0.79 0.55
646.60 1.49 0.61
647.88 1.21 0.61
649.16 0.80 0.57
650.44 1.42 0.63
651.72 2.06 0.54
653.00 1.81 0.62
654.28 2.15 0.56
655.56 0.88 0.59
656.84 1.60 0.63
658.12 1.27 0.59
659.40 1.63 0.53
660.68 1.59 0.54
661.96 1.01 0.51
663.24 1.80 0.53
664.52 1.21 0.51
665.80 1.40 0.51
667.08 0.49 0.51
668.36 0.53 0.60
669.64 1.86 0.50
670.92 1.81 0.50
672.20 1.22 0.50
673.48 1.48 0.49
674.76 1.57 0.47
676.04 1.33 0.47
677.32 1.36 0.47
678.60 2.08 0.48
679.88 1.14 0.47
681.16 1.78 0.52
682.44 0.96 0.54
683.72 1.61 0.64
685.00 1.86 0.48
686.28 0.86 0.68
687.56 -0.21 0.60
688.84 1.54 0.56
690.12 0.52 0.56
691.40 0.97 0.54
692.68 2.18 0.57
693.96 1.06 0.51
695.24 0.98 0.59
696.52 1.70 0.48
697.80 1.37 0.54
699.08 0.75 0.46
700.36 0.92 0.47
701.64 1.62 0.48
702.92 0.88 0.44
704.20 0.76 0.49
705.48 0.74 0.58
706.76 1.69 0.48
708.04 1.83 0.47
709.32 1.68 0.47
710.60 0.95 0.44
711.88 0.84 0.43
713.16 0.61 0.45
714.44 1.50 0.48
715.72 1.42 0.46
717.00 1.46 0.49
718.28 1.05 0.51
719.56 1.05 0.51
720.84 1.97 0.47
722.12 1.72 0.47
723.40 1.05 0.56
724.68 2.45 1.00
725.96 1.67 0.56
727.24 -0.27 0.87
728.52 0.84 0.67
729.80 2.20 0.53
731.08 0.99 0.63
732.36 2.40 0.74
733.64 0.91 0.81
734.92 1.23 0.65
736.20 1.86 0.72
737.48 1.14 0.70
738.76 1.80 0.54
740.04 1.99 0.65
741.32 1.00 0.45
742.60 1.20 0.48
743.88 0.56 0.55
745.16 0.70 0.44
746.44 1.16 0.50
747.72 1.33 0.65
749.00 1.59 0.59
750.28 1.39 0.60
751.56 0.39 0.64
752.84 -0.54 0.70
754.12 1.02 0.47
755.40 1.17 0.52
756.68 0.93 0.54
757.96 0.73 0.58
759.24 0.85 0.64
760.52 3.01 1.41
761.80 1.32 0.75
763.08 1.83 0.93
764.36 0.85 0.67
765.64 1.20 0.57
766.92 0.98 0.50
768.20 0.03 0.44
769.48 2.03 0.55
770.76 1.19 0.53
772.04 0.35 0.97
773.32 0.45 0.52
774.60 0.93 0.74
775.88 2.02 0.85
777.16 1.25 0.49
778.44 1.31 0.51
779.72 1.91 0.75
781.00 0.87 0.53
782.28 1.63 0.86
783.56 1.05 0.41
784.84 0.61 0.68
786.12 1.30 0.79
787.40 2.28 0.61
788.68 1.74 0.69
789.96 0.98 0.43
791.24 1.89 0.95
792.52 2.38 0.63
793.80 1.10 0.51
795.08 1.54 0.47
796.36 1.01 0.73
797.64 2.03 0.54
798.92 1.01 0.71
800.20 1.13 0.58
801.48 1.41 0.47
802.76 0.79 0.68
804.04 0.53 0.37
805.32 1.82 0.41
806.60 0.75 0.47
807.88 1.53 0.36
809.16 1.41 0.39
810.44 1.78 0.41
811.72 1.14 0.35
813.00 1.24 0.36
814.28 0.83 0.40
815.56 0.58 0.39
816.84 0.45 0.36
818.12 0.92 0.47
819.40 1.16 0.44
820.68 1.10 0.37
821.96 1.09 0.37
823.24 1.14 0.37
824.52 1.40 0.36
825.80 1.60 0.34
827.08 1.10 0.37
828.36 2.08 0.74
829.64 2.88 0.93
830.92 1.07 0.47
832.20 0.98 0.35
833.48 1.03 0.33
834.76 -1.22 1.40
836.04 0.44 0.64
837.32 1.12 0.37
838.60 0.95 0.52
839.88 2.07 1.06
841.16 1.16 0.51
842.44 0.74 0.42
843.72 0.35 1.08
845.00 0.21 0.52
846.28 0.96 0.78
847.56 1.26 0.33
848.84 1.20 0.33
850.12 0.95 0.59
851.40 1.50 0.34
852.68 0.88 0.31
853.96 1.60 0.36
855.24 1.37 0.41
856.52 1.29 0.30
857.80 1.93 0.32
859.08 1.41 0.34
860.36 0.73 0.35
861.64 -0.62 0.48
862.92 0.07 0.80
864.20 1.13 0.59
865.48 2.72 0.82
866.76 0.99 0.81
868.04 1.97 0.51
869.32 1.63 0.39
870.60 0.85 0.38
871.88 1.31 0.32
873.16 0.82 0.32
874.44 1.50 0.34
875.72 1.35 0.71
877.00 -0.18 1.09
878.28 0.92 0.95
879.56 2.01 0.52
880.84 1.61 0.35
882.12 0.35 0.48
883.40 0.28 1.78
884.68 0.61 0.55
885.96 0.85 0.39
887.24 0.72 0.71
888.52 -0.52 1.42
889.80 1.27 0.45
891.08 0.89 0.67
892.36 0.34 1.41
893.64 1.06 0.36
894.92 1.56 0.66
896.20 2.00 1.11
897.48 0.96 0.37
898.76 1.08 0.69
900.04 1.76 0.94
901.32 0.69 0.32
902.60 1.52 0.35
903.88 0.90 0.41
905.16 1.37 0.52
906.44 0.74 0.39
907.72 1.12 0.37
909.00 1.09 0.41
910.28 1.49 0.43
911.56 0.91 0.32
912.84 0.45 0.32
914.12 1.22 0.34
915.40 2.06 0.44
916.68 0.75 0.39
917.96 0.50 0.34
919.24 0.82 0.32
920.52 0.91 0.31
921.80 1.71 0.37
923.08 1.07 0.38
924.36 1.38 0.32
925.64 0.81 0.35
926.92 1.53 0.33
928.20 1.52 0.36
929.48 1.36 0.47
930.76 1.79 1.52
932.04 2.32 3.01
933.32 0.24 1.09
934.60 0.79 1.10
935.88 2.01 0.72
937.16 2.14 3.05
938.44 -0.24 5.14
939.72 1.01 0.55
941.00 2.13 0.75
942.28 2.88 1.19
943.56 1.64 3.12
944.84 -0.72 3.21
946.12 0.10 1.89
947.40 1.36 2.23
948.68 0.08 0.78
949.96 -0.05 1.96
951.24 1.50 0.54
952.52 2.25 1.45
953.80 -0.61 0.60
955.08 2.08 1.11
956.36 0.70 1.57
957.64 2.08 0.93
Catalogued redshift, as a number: 1.020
